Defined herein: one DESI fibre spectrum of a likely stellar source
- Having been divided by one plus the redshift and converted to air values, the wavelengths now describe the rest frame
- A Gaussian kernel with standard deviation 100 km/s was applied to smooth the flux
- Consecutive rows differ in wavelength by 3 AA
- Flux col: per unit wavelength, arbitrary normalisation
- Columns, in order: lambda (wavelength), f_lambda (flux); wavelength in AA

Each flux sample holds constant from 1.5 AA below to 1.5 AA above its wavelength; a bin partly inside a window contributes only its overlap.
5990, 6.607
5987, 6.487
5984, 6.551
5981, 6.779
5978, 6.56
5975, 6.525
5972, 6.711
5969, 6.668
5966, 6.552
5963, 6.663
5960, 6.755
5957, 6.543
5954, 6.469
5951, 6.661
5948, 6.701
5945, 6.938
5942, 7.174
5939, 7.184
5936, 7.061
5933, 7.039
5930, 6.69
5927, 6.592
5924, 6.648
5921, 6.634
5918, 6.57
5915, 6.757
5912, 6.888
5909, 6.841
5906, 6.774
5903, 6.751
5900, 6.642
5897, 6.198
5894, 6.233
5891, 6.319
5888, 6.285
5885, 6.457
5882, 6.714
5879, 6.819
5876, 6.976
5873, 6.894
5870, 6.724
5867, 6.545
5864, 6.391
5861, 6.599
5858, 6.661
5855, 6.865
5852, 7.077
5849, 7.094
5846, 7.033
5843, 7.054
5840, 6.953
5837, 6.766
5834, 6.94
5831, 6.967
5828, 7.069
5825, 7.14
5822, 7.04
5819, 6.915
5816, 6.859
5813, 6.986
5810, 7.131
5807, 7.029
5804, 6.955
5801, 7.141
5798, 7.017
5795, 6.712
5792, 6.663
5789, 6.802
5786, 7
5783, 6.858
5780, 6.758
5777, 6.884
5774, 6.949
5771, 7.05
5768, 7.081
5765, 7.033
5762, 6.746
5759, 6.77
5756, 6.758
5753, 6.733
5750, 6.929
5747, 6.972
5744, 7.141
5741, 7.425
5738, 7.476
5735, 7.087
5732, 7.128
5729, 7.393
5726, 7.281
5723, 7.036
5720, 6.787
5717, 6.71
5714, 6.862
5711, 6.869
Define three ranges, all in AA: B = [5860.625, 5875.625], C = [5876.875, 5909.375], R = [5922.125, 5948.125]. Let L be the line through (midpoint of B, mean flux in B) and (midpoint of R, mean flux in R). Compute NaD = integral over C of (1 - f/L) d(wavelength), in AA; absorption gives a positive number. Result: 1.0 AA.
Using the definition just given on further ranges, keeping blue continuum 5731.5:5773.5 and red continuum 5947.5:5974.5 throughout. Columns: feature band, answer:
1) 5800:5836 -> -0.59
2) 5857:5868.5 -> 0.45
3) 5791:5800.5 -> 0.13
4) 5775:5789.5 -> 0.20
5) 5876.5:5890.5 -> 0.40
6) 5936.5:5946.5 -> -0.64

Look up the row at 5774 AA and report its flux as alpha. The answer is 6.949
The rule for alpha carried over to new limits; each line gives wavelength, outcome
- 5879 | 6.819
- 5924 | 6.648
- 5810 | 7.131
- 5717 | 6.71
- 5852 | 7.077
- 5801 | 7.141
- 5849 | 7.094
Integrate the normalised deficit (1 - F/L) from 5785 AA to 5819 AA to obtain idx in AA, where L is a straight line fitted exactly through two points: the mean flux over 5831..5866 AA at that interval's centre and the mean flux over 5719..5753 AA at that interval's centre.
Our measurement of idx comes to 0.2 AA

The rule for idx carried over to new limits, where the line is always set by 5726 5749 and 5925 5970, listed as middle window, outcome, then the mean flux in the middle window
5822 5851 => 0.05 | 7.01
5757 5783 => 0.93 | 6.9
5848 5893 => 1.68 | 6.69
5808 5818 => 0.11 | 6.99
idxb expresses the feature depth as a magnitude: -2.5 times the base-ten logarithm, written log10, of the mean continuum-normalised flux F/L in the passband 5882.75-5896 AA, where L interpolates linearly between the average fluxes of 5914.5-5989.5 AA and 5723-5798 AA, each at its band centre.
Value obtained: 0.08 mag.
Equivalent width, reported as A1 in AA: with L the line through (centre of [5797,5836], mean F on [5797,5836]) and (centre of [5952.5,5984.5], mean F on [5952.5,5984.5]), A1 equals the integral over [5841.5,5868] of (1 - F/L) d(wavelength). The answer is 0.4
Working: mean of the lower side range 7.01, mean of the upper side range 6.62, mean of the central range 6.82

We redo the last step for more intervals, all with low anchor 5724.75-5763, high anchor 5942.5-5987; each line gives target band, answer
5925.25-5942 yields -0.55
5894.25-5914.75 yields 0.33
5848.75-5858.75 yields -0.09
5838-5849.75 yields -0.24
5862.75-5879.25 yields 0.26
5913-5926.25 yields 0.16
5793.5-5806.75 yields 0.00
